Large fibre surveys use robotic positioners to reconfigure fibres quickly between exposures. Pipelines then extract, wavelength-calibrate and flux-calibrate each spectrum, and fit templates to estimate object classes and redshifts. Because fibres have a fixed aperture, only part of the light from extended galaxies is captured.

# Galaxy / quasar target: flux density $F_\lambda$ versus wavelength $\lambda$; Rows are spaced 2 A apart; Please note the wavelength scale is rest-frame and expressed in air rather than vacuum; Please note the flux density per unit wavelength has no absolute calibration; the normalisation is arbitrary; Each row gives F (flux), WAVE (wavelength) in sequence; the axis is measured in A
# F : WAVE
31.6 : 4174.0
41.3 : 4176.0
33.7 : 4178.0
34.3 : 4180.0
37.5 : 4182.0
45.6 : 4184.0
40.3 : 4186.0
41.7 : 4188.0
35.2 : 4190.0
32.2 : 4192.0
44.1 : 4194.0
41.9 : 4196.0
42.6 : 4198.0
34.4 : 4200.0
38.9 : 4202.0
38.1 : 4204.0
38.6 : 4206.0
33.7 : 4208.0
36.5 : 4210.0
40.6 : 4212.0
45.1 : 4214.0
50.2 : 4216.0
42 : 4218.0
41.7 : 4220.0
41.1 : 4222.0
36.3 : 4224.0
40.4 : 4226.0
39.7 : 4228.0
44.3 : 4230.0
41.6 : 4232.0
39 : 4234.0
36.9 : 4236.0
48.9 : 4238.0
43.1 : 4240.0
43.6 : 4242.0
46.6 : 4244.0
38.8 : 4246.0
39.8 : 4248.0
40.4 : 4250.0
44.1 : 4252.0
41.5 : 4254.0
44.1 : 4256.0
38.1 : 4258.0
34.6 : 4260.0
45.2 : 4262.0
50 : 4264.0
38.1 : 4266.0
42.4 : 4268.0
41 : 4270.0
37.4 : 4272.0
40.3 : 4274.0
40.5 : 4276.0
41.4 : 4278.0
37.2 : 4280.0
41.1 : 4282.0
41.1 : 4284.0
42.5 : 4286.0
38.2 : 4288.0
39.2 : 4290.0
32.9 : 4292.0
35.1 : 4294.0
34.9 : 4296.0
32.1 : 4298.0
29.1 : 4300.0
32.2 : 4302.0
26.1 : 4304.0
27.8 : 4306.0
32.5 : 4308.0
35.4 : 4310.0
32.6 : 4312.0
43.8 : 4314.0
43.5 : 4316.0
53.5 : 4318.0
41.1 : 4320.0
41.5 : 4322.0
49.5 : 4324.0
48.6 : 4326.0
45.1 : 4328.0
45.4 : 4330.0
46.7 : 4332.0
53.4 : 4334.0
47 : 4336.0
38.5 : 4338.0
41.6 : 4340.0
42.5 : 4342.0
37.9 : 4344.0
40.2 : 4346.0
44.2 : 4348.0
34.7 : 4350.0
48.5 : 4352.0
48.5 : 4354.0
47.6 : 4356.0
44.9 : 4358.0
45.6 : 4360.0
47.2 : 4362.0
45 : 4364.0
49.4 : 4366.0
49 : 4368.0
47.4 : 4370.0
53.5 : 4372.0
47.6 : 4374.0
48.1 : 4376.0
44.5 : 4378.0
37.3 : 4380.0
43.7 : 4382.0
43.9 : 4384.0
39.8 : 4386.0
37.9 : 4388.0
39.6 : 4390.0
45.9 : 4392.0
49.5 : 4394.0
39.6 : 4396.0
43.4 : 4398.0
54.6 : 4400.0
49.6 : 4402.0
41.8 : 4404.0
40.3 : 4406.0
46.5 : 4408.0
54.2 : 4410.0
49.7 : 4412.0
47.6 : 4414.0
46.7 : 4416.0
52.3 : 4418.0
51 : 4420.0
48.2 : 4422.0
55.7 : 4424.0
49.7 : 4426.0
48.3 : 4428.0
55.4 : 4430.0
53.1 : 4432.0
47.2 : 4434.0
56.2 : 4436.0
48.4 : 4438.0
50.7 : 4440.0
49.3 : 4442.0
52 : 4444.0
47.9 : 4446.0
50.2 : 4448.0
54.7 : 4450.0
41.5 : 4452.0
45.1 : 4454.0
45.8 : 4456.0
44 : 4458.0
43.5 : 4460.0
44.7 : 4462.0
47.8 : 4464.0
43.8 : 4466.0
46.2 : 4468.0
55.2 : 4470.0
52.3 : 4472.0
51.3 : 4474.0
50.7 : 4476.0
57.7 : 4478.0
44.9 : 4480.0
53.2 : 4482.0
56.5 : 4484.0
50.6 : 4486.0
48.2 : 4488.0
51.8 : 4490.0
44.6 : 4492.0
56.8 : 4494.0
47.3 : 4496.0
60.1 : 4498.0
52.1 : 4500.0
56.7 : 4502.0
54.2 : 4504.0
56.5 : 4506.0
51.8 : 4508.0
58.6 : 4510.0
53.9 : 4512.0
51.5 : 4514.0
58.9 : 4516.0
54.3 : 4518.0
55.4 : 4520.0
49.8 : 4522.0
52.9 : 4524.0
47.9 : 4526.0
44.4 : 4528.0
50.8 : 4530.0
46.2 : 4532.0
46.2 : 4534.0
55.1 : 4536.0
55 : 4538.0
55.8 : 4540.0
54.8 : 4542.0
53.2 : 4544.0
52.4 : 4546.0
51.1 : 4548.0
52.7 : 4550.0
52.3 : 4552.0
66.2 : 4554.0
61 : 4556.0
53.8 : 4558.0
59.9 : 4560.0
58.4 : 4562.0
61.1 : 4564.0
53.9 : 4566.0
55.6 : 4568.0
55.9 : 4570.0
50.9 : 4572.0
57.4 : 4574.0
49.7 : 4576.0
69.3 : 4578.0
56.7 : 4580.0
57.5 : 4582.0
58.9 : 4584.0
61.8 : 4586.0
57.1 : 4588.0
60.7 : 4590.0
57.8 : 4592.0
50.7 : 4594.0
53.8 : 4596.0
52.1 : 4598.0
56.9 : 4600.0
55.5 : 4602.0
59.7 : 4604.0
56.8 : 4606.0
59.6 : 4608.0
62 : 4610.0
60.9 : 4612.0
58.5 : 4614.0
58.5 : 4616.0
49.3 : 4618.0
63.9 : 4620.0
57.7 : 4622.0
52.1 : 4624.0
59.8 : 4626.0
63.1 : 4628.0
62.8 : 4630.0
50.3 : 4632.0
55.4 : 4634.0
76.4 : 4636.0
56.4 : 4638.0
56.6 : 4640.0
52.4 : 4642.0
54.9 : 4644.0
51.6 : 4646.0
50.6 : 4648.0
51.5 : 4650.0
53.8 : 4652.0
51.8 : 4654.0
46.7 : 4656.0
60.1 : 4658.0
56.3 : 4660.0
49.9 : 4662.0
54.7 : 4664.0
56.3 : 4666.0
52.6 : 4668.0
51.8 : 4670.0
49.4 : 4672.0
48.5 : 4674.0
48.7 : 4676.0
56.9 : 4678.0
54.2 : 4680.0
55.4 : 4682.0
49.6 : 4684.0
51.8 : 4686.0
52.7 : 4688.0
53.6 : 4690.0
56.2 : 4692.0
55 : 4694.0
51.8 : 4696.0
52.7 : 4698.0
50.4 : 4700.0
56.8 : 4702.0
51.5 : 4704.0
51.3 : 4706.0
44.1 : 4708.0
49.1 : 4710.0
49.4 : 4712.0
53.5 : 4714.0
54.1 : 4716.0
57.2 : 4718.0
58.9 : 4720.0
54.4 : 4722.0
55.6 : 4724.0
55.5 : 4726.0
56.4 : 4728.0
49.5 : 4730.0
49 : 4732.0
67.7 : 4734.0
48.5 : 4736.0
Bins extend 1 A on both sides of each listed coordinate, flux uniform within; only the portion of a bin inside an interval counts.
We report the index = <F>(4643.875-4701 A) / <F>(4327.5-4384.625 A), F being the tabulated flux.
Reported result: 1.17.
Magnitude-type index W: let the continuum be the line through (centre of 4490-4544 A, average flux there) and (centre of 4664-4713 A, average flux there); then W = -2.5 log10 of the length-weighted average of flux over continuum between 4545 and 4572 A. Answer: -0.07 mag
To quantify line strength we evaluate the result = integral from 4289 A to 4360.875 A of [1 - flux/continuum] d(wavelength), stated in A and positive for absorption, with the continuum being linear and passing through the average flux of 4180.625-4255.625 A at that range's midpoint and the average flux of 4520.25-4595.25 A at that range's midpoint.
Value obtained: 7.4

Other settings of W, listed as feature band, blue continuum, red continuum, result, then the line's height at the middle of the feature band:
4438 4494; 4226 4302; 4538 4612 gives 0.04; 50.9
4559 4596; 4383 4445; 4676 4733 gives -0.13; 50.8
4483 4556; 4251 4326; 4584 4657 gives -0.04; 51.3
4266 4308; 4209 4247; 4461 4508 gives 0.20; 44.1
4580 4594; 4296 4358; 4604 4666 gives -0.08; 54.1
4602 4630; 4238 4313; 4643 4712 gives -0.17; 50.3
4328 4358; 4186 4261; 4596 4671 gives 0.02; 45.1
